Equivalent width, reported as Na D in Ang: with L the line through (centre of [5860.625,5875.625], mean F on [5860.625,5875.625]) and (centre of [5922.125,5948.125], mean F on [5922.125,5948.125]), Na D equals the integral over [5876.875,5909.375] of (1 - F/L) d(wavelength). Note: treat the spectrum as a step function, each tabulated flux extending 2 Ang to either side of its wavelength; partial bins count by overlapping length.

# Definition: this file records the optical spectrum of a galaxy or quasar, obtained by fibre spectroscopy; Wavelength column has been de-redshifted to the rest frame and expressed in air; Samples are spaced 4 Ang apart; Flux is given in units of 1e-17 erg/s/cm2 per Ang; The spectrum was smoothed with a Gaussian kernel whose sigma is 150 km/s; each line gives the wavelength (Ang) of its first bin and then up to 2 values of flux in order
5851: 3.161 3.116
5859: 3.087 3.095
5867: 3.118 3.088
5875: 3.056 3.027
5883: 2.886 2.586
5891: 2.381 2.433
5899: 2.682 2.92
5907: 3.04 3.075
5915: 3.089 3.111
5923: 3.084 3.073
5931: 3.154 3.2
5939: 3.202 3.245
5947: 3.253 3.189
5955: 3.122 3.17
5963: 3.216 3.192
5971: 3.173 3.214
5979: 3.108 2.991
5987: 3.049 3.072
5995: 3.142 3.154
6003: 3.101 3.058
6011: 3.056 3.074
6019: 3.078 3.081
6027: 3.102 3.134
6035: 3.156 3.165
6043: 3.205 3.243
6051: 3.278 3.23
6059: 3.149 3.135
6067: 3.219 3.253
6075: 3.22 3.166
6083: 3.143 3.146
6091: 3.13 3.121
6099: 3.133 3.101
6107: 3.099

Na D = 3.9 Ang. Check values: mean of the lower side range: 3.09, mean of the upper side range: 3.17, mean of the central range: 2.75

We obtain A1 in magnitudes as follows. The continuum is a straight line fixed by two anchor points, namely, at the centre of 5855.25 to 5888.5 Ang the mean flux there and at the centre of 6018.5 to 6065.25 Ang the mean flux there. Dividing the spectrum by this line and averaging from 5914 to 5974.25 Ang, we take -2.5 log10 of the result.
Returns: -0.03 mag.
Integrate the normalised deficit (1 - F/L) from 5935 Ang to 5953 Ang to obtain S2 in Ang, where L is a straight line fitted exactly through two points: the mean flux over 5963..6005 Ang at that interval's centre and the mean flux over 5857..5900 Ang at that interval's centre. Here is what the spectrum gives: -1.2 Ang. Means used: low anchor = 2.86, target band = 3.22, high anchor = 3.12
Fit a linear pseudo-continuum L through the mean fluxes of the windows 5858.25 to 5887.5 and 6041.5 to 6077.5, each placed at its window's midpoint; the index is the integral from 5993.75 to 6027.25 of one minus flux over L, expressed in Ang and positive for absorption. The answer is 0.72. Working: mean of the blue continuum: 3.01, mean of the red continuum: 3.21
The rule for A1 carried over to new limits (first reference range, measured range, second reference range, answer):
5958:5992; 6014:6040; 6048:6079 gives 0.023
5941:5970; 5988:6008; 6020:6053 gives 0.027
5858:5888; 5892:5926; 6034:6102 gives 0.044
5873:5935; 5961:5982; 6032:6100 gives -0.051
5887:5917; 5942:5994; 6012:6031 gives -0.071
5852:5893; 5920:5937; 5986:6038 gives -0.042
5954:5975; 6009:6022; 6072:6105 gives 0.034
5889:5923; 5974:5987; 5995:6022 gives -0.022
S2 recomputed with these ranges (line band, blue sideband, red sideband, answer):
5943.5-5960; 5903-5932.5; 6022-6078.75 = -0.5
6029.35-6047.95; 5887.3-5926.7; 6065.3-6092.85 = -0.4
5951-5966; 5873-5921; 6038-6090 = -1.0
